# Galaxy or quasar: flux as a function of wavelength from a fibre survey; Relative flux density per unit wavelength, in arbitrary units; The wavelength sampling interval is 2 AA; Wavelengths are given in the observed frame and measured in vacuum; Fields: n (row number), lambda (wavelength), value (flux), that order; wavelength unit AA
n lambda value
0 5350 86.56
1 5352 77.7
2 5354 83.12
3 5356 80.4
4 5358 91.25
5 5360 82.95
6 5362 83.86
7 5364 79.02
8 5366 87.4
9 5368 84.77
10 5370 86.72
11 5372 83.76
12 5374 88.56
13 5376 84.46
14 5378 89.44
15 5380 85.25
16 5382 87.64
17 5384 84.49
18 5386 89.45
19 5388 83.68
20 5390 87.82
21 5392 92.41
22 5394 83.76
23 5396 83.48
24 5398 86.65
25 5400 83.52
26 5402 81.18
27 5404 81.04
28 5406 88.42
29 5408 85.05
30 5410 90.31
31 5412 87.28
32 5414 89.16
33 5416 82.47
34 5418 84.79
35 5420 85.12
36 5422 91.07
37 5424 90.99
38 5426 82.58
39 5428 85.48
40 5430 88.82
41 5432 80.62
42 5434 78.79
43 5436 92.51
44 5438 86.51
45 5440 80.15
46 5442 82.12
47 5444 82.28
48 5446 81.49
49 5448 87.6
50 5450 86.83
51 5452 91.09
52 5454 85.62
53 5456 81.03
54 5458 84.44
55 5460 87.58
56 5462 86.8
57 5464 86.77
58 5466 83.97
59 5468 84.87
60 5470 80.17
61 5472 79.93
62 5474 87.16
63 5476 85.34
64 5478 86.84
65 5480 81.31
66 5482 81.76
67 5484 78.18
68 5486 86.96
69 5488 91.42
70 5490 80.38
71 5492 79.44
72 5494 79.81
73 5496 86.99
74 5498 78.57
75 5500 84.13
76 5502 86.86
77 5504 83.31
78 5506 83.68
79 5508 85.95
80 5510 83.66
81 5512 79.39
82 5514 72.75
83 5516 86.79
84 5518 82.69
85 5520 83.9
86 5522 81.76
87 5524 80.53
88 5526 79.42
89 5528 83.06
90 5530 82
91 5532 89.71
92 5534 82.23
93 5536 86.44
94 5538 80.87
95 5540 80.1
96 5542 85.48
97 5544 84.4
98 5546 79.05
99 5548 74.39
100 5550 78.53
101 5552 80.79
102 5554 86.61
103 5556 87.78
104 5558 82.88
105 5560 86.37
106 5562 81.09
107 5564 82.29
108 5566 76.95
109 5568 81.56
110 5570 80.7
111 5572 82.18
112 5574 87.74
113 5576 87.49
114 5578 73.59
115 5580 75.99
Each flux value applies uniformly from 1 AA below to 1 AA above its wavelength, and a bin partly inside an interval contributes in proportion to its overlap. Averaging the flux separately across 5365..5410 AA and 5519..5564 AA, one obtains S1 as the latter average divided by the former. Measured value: 1.0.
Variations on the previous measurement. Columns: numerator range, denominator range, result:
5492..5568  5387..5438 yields 0.96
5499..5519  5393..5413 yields 0.97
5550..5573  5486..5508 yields 0.98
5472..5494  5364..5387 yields 0.97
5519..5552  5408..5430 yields 0.94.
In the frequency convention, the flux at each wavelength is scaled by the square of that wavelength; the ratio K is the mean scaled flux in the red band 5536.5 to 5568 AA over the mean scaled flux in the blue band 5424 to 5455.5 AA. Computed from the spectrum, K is 1.0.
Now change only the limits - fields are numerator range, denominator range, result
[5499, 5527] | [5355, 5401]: 1.01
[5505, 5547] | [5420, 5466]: 1.00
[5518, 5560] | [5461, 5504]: 1.01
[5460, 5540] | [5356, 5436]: 1.01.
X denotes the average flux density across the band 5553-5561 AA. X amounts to 85.9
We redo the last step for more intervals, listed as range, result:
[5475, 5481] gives 84.5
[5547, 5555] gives 80.1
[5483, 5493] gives 83.3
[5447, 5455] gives 87.8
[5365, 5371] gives 86.3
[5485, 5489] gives 89.2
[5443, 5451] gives 84.5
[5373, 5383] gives 87.1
